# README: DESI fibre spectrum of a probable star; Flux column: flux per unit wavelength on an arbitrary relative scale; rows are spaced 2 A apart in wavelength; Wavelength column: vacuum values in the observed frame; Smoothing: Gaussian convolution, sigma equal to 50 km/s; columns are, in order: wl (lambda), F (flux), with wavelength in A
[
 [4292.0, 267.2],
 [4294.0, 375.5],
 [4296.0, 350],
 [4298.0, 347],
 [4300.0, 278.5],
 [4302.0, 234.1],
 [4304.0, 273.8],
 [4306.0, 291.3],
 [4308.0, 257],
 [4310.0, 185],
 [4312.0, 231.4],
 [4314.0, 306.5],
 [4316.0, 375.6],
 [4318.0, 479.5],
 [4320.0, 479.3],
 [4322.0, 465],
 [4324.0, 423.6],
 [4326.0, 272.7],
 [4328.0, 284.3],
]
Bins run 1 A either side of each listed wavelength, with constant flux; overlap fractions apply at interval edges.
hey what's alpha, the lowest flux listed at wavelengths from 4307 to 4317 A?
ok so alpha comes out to 185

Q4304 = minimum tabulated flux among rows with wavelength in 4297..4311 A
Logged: 185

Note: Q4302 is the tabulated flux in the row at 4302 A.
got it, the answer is 234.1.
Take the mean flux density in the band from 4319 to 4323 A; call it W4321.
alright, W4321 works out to 472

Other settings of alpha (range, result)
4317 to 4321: 479.3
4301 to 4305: 234.1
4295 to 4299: 347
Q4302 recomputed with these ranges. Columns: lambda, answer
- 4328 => 284.3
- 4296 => 350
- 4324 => 423.6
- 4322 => 465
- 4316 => 375.6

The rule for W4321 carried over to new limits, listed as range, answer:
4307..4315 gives 245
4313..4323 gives 421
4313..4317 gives 341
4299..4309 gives 267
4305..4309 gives 274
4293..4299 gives 358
